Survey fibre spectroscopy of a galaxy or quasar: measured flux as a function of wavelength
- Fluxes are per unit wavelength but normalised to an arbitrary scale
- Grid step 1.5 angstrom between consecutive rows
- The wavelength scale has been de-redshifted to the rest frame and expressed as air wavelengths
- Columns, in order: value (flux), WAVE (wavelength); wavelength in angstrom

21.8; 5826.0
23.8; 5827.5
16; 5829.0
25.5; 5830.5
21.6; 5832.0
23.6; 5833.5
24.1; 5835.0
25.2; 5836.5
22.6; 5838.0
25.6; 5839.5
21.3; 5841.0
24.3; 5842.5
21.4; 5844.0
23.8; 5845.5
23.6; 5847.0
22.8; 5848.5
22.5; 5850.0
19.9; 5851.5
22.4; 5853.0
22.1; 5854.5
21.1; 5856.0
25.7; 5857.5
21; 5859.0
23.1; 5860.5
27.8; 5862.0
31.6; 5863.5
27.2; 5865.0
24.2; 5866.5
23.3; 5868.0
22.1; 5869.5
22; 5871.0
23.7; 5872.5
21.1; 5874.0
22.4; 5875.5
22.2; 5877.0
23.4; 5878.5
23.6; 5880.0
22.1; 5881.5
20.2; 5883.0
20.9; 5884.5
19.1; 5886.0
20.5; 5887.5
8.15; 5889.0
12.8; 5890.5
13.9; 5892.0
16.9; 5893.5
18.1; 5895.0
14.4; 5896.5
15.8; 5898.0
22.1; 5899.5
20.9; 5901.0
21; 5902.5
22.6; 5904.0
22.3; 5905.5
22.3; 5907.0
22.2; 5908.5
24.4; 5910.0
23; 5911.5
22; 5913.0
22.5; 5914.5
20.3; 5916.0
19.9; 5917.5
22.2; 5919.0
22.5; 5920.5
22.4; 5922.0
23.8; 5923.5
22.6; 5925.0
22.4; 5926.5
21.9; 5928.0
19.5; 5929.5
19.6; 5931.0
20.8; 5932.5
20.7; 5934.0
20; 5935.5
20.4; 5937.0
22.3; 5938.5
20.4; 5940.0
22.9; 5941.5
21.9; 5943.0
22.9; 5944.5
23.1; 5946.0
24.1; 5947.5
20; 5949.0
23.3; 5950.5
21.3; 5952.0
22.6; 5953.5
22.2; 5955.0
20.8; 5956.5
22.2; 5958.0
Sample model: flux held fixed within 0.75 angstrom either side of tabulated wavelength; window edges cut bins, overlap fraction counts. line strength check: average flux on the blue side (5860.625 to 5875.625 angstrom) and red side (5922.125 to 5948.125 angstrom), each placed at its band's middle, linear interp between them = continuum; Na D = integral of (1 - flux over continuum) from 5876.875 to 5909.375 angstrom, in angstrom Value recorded 5.80 angstrom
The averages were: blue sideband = 24.6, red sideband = 21.7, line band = 19.3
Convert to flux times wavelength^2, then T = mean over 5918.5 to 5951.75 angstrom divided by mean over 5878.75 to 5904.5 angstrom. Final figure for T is 1.2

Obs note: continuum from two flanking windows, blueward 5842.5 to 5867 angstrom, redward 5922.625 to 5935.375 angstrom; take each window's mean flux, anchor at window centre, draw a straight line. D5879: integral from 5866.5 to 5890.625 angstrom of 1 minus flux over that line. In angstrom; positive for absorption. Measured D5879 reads 2.3 angstrom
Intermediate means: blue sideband 23.8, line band 20.8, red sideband 21.4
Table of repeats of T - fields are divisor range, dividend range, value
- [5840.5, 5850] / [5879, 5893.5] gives 0.80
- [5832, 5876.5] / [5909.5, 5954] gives 0.96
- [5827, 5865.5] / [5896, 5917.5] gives 0.92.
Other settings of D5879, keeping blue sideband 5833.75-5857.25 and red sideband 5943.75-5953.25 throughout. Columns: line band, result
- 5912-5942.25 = 1.5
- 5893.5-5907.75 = 1.8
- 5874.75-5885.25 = 0.3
